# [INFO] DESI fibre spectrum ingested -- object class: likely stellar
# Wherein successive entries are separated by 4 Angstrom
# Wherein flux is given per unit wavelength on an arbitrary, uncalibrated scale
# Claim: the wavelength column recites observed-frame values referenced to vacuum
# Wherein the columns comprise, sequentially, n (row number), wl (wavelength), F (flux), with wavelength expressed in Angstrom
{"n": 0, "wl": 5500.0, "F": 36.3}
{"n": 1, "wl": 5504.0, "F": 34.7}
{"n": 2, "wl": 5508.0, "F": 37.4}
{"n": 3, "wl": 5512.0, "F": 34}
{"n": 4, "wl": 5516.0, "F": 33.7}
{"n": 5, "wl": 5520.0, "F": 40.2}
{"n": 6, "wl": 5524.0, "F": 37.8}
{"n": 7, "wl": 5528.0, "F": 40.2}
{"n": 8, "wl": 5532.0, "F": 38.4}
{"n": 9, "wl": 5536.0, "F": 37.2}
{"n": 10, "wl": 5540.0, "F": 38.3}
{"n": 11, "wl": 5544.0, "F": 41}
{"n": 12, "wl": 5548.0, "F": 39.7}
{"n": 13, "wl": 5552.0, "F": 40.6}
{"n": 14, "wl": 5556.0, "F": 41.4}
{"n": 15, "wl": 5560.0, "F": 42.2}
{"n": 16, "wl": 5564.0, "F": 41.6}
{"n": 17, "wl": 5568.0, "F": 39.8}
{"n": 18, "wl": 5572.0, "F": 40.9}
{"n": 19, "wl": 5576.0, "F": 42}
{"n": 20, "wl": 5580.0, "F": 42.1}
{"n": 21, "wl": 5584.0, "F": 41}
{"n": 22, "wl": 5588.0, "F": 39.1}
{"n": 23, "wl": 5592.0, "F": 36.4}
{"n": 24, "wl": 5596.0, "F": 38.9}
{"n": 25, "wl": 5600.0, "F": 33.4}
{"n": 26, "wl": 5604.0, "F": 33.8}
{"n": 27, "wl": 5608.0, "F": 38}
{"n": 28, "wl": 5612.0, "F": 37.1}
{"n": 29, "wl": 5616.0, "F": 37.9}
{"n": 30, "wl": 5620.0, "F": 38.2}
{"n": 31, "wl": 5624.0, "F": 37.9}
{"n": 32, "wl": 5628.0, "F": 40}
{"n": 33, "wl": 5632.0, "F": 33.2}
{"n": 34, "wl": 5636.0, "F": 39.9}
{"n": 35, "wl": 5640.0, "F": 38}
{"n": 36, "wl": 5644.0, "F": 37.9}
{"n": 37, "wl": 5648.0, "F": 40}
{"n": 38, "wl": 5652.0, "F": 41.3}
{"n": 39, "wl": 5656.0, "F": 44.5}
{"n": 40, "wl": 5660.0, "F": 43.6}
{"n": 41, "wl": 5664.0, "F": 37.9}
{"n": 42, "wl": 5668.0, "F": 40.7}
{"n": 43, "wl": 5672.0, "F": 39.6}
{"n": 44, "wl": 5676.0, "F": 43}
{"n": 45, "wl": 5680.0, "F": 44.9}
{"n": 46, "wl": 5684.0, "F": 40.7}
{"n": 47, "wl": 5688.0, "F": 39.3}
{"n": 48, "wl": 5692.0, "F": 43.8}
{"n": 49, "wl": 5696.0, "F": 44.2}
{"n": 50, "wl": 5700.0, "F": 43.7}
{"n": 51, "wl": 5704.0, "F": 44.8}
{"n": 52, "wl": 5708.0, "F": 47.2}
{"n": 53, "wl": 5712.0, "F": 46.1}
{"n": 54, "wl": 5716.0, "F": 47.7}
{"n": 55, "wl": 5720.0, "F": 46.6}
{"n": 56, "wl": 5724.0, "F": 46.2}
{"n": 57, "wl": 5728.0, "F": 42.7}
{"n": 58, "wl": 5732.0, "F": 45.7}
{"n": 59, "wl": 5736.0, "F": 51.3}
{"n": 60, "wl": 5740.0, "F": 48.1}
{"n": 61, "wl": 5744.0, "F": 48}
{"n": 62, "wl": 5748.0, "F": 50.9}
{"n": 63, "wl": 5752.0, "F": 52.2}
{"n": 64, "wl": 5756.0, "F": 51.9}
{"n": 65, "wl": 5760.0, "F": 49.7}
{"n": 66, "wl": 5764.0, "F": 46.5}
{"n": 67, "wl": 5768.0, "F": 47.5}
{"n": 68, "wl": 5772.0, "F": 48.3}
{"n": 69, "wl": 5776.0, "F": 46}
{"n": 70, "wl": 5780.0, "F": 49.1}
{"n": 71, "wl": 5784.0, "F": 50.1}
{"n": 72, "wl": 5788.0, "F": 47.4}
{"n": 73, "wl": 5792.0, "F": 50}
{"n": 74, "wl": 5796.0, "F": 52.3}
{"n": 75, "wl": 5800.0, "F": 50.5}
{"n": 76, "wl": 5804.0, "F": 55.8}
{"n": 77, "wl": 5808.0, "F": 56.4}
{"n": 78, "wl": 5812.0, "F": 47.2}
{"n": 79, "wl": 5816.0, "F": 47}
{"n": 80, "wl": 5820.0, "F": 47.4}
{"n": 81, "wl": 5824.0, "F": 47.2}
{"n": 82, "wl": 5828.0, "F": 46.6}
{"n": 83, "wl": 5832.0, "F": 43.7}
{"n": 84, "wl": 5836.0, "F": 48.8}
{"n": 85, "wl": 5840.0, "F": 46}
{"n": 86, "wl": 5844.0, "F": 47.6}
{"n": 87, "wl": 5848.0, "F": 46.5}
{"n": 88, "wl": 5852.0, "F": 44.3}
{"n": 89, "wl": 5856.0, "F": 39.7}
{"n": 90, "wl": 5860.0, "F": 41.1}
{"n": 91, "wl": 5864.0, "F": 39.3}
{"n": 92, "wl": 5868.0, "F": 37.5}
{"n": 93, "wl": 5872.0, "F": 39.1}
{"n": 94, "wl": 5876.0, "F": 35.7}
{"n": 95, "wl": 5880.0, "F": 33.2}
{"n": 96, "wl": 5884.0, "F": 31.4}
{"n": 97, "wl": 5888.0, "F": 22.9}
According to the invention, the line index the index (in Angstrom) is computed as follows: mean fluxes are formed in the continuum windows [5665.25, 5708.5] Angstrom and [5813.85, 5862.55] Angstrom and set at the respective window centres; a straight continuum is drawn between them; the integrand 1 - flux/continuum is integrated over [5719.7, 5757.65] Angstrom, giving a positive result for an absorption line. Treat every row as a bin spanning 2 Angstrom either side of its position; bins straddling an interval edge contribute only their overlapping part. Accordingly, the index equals -4.2 Angstrom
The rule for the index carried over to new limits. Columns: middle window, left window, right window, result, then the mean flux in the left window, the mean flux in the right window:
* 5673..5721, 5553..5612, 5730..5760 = 2.5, 39.3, 49.7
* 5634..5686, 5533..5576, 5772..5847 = 3.4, 40.3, 48.8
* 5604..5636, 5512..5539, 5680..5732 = 3.0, 37.6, 44.5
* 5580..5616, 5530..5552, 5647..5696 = 2.4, 39.1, 41.7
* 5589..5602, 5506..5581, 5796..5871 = 1.3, 39.4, 46.3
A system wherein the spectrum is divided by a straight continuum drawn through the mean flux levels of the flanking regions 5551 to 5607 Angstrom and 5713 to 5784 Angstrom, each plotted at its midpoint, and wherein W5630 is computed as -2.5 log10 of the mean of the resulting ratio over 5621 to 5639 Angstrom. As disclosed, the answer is 0.12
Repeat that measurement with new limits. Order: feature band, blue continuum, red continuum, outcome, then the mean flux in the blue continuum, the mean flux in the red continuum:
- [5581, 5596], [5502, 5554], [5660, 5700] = 0.011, 37.9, 41.8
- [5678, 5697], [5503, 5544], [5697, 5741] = 0.059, 37.4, 46.3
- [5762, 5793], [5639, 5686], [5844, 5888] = -0.210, 41.1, 38.5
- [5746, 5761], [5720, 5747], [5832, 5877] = -0.109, 47.1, 42.5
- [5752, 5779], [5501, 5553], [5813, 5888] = -0.190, 37.9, 41.9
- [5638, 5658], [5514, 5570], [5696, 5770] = 0.093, 39.4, 47.5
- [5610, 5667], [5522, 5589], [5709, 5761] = 0.125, 40.2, 48.2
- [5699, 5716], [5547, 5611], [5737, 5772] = 0.020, 39.4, 49.3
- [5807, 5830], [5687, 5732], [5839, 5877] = -0.137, 44.9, 41.7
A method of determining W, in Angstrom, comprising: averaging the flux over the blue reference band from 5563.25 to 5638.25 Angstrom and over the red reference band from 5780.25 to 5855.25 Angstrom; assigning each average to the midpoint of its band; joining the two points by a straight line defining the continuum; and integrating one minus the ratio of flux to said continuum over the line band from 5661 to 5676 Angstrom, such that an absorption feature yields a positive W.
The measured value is 0.51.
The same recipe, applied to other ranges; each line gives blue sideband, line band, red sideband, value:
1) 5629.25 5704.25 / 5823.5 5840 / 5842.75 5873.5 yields -1.89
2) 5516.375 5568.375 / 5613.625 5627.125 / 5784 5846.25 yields 1.34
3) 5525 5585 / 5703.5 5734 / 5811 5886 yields -3.19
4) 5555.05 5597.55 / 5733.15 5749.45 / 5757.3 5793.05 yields -0.81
